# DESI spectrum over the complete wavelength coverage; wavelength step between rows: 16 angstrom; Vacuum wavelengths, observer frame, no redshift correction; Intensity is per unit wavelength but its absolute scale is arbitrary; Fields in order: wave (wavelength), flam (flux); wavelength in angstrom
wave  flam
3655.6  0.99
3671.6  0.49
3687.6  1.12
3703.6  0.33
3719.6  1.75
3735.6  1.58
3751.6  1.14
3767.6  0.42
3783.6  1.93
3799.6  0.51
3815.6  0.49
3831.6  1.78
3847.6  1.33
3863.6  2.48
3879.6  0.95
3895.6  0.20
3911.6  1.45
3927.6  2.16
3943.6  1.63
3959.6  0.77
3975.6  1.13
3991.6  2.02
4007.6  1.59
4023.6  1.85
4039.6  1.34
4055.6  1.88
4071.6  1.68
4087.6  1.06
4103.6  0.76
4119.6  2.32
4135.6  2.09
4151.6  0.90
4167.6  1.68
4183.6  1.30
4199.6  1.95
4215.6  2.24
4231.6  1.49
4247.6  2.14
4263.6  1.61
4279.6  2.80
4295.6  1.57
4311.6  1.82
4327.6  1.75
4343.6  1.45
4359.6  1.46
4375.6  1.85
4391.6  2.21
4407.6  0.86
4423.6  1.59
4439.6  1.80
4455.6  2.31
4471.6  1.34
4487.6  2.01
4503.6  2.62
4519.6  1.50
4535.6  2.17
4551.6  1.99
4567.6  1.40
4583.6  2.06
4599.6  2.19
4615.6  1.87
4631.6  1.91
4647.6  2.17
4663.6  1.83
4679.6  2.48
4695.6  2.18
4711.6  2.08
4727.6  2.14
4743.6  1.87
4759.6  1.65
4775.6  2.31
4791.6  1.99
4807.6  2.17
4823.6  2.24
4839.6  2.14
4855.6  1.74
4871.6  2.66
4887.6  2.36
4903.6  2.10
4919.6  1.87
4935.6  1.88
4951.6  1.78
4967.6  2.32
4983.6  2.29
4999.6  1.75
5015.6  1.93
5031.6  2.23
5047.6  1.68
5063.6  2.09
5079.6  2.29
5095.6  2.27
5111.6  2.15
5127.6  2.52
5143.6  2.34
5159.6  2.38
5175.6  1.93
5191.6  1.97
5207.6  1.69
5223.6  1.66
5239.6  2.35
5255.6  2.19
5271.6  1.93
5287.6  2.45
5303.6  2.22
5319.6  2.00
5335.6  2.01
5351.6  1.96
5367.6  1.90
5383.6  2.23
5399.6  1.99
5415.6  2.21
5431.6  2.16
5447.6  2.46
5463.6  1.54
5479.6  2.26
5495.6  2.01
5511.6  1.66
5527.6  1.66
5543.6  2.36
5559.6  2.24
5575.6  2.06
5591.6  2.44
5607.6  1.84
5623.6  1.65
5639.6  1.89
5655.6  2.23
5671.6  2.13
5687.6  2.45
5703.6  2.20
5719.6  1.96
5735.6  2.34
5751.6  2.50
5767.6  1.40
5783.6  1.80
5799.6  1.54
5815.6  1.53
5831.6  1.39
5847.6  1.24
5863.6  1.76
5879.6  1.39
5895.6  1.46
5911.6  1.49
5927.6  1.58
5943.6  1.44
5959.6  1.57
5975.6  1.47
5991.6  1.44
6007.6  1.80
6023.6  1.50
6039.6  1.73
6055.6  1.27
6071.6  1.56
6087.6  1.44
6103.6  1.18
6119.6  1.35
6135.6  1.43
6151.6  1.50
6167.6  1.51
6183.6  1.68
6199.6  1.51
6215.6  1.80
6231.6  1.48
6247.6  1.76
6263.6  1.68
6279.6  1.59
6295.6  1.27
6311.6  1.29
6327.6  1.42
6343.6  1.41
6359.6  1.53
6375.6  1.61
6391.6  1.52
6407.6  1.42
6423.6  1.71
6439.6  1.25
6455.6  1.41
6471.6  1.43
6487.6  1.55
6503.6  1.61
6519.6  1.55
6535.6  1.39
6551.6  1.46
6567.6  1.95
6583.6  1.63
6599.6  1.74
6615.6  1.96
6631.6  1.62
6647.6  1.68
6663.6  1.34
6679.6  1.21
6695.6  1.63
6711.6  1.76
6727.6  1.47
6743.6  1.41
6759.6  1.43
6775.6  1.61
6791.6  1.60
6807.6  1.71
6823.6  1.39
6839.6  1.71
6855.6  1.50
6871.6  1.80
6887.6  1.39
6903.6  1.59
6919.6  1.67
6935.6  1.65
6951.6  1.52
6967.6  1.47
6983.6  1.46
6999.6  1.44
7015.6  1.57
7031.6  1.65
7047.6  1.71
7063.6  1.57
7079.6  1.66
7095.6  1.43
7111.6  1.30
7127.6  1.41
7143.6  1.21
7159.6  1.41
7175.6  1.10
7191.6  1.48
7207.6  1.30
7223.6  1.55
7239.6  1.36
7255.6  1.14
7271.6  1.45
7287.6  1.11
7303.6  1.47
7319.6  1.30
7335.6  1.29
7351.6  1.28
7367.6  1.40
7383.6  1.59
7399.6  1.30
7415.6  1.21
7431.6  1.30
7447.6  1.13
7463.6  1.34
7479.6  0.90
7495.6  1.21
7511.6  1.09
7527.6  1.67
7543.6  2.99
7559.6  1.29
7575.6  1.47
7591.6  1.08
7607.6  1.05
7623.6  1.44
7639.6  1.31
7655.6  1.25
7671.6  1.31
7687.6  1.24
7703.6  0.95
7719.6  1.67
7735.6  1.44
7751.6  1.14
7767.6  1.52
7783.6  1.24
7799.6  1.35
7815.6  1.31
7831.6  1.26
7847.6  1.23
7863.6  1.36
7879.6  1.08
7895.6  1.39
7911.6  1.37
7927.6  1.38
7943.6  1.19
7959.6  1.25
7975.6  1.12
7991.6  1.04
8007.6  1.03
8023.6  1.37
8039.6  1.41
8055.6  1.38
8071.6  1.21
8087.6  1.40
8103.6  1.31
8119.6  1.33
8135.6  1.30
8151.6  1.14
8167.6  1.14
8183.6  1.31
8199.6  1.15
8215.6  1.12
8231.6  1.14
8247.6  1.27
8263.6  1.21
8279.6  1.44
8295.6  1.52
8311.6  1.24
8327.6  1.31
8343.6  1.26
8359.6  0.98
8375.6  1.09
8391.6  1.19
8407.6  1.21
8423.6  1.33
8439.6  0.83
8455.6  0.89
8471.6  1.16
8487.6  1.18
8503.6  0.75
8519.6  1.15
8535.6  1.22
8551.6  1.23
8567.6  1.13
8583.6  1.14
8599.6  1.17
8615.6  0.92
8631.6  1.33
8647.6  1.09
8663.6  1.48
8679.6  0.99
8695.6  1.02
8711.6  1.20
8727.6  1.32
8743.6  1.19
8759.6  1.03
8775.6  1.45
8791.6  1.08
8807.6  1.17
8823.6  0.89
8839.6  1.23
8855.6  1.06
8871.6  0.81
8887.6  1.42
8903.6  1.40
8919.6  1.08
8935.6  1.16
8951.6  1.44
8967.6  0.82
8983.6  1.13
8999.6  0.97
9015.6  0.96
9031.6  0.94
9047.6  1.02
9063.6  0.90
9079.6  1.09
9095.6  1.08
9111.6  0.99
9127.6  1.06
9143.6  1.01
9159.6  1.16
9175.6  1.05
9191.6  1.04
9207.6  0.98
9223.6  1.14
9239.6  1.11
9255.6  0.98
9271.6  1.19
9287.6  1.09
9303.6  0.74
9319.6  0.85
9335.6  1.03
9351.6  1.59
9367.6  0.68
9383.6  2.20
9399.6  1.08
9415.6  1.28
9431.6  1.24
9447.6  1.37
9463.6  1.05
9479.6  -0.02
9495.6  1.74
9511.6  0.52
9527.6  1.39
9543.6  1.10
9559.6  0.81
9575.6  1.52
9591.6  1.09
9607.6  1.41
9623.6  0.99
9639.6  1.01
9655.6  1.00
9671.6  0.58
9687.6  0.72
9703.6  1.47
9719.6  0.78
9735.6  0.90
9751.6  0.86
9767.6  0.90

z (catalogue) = 0.15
